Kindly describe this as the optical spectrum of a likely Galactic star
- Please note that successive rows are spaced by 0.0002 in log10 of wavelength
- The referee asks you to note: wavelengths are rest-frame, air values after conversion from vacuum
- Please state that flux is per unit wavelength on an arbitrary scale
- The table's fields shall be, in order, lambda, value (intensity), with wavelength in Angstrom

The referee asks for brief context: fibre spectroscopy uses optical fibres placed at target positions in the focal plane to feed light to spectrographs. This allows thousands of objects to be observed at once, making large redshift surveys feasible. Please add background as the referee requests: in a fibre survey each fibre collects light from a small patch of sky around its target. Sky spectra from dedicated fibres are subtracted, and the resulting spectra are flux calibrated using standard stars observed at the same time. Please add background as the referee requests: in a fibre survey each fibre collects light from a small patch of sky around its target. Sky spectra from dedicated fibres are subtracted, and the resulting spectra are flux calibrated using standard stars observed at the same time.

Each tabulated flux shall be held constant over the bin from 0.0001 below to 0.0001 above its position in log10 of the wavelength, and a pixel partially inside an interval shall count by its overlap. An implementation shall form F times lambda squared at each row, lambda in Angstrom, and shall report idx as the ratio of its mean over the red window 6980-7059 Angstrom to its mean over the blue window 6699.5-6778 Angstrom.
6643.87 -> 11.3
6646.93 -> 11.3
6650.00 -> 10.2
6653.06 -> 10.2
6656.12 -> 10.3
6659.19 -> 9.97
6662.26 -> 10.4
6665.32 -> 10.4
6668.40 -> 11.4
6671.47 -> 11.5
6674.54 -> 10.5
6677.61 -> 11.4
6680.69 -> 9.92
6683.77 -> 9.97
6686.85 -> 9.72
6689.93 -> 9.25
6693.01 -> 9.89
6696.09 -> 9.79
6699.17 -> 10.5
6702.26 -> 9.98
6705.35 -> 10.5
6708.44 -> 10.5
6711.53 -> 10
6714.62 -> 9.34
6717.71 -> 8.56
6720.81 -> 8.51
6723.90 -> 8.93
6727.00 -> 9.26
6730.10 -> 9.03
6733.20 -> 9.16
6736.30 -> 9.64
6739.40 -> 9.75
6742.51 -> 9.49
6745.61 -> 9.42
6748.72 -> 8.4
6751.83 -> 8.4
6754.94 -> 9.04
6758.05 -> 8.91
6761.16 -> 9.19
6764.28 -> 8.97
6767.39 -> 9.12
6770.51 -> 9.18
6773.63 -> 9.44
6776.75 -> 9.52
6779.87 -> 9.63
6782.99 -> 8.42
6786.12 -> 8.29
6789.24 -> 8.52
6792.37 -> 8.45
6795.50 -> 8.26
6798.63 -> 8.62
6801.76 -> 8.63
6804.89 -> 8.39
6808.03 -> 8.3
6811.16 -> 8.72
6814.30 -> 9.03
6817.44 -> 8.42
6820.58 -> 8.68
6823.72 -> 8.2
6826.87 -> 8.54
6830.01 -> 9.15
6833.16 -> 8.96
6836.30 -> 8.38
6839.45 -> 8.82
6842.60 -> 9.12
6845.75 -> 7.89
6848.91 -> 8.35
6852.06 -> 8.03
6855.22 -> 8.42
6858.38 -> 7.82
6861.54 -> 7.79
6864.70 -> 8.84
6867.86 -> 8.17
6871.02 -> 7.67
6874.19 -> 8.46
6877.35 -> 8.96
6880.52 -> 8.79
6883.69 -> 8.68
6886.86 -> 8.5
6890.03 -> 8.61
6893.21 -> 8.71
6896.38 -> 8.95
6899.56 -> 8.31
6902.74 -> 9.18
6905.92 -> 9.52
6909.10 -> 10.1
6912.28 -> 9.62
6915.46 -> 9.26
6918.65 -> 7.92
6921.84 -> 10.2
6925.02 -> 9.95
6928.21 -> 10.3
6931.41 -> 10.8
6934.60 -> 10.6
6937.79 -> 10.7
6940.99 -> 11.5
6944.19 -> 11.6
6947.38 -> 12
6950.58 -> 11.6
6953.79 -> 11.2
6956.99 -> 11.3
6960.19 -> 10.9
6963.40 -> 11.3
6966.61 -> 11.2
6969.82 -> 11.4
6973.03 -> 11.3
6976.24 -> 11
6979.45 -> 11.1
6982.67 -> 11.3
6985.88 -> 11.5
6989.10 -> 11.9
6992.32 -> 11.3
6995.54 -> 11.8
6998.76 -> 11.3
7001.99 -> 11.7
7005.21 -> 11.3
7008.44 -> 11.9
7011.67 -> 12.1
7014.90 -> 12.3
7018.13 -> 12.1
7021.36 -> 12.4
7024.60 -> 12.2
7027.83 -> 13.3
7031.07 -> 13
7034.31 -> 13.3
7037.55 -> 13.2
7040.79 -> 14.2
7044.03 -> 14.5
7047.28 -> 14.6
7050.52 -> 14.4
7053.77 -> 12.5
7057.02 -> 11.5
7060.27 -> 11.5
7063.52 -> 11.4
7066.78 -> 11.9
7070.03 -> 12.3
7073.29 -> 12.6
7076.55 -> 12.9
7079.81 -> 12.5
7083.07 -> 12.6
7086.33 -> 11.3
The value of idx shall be 1.45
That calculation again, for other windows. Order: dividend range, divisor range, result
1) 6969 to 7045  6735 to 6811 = 1.46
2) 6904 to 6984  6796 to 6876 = 1.31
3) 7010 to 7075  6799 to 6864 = 1.60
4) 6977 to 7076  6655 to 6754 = 1.39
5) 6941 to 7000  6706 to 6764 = 1.33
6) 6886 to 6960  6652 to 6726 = 1.07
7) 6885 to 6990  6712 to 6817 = 1.23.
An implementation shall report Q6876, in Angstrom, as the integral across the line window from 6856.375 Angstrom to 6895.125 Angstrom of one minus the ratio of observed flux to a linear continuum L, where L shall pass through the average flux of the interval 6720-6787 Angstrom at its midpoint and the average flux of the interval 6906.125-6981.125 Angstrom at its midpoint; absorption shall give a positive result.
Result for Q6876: 6.55 Angstrom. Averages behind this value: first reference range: 9.09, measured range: 8.42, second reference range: 10.7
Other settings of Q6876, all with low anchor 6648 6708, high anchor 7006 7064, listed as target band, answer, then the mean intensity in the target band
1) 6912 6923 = 2.58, 9.17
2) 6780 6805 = 5.84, 8.52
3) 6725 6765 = 6.13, 9.13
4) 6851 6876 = 7.43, 8.16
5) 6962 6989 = 2.38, 11.3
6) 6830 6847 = 4.07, 8.7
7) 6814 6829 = 3.66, 8.56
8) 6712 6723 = 1.73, 8.93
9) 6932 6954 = 1.57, 11.3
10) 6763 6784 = 3.40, 9.21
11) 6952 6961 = 0.80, 11.2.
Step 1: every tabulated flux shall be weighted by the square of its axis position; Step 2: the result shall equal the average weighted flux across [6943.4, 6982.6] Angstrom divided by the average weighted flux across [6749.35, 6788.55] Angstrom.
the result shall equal 1.3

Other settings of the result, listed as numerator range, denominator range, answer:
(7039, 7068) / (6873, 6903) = 1.56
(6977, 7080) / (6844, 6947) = 1.40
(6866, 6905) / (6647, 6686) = 0.87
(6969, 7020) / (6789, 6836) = 1.42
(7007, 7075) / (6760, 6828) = 1.56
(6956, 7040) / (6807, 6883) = 1.46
